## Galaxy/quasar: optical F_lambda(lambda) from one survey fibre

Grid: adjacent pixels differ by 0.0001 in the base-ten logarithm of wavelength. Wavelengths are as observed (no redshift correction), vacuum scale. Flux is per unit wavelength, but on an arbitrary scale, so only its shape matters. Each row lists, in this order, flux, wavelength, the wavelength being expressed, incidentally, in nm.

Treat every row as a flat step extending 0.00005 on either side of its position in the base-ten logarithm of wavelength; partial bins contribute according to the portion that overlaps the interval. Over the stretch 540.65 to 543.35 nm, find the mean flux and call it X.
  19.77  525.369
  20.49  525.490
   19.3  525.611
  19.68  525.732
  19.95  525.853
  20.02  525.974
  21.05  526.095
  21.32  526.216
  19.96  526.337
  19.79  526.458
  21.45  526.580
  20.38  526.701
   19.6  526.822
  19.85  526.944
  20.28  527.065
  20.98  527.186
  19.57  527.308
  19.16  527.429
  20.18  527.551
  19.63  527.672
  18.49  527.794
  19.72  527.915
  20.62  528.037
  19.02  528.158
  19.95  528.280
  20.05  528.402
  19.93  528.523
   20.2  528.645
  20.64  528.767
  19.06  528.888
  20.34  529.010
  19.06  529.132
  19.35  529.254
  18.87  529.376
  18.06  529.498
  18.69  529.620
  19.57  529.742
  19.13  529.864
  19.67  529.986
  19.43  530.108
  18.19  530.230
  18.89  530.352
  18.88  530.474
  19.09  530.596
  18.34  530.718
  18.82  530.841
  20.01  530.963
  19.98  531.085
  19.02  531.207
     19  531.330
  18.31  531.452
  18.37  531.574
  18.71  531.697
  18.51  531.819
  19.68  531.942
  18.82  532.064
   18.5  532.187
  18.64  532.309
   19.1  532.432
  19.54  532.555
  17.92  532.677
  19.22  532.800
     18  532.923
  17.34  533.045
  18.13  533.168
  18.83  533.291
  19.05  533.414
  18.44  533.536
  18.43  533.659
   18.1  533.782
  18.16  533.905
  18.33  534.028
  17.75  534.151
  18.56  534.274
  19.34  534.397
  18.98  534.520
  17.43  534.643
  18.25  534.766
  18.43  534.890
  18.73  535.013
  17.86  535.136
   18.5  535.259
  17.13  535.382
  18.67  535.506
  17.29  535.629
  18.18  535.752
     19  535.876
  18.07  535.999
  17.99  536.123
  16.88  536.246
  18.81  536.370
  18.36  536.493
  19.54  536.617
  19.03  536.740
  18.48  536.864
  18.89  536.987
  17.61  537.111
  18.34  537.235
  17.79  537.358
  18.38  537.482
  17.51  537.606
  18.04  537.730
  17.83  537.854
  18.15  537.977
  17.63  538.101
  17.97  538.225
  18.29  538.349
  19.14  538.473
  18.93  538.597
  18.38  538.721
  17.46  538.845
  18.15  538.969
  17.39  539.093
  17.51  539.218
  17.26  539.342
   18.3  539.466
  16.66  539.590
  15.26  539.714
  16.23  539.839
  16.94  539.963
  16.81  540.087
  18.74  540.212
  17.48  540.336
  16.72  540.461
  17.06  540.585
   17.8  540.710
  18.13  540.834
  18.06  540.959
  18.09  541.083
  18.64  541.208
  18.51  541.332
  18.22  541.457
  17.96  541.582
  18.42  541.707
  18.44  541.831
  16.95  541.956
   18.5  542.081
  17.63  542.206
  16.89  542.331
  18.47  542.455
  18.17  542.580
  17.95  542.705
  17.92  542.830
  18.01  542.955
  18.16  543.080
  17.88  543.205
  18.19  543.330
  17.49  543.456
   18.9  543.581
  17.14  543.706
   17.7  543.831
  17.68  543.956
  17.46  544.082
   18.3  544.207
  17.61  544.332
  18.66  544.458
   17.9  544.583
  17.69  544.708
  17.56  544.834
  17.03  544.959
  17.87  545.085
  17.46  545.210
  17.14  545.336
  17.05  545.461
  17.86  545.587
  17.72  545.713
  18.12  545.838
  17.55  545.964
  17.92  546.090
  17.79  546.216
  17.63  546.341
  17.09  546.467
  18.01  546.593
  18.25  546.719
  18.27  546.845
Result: 18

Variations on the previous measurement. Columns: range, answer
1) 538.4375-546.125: 17.8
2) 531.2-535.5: 18.5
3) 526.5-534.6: 19.1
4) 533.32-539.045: 18.3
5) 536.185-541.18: 17.9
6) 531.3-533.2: 18.6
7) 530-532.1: 19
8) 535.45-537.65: 18.3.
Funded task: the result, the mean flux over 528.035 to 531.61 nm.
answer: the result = 19.3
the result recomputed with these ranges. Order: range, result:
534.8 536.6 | 18.2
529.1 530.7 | 19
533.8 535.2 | 18.3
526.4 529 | 19.9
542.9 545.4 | 17.8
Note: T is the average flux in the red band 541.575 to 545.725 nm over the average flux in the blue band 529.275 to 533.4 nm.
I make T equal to 0.9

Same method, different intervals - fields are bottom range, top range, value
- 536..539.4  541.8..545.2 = 0.98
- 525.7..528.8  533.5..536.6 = 0.91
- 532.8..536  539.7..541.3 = 0.95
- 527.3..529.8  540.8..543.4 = 0.92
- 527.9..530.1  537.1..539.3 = 0.92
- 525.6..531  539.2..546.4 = 0.90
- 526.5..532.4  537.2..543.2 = 0.92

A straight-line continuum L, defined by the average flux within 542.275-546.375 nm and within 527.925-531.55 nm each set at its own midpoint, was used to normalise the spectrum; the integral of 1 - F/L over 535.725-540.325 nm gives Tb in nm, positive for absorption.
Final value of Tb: 0.13 nm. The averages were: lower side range 19.3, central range 17.9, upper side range 17.8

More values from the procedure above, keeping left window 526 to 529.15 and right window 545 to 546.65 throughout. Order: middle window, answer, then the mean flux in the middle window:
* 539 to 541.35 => 0.118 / 17.4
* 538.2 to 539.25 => 0.022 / 18.1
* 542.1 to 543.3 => 0.007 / 17.9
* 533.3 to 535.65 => 0.099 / 18.3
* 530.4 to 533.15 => 0.095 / 18.8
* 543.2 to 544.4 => 0.003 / 17.8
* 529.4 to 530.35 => 0.037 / 19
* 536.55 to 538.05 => 0.036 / 18.3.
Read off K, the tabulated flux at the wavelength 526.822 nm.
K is 19.6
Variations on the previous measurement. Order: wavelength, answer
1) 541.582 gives 17.96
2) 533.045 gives 17.34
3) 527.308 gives 19.57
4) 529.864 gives 19.13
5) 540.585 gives 17.06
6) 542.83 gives 17.92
